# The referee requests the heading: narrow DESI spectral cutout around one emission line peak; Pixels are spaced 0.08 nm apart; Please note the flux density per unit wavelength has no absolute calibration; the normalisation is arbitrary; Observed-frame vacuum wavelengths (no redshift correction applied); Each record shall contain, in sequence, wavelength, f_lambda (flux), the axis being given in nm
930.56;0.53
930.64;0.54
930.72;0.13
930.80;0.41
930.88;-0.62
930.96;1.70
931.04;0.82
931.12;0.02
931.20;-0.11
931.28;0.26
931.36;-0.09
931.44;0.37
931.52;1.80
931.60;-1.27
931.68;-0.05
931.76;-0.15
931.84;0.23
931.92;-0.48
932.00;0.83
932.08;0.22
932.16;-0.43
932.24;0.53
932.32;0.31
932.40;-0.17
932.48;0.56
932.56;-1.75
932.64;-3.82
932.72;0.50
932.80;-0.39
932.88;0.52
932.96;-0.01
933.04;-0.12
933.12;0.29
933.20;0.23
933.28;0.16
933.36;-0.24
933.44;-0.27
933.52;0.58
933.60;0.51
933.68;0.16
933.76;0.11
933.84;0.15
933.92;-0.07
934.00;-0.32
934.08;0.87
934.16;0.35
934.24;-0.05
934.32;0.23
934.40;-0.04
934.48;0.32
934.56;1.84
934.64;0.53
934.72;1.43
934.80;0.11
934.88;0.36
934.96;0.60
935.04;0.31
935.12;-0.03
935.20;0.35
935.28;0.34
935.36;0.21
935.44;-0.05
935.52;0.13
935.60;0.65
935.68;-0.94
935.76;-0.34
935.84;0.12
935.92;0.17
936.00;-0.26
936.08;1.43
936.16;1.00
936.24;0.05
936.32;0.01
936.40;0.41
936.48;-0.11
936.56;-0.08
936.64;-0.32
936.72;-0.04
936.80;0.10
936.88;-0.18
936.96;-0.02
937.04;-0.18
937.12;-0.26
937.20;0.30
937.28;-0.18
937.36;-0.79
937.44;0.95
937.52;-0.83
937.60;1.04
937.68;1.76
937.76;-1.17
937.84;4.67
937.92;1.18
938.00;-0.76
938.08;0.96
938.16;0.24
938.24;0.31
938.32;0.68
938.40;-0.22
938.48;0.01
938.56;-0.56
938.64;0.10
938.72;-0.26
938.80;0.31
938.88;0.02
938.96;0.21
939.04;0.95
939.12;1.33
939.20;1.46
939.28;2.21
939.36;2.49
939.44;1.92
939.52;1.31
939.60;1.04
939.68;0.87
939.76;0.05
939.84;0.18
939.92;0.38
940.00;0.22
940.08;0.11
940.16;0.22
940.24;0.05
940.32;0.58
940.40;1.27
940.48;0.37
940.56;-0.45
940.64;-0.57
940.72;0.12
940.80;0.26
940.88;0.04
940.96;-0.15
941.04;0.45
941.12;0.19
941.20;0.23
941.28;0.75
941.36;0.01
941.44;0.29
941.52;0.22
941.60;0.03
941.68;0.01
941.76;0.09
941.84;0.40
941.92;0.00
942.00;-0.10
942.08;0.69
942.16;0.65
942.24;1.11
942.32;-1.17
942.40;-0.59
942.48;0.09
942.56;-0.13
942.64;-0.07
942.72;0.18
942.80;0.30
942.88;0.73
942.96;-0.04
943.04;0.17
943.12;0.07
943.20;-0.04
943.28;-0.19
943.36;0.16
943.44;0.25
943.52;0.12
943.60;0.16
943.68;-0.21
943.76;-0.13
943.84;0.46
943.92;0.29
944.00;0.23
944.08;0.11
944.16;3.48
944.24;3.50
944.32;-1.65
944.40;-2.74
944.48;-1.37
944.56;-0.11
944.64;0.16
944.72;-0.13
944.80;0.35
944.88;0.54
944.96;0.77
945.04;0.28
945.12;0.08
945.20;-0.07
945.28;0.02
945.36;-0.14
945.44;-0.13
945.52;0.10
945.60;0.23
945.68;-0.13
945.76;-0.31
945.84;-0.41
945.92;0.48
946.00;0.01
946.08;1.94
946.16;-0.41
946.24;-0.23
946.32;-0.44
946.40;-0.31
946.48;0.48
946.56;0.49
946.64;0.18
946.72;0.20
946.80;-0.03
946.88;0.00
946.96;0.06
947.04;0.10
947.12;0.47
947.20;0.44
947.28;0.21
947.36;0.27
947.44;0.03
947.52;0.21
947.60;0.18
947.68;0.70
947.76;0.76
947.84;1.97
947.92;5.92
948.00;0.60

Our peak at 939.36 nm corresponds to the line [O III] 5007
